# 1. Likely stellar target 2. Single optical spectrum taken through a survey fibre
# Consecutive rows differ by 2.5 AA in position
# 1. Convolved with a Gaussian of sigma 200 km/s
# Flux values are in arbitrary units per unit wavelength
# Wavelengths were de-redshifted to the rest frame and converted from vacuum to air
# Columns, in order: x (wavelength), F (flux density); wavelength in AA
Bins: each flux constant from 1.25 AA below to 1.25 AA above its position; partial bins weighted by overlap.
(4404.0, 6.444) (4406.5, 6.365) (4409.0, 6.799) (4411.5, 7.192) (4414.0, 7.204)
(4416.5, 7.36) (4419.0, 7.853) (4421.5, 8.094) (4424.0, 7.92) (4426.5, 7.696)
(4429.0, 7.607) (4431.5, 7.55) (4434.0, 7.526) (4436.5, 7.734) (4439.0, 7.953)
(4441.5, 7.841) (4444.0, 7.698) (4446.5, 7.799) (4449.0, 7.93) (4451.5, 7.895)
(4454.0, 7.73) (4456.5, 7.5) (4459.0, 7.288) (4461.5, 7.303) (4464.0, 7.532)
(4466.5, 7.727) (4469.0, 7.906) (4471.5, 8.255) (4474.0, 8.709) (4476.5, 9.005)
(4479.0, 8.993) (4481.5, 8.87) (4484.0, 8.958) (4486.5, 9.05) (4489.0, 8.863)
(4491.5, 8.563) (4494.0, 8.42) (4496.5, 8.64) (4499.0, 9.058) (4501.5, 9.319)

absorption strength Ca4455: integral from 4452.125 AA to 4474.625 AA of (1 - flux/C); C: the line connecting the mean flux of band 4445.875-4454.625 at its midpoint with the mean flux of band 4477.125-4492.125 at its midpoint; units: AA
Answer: 1.4 AA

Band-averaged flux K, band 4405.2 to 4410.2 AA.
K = 6.58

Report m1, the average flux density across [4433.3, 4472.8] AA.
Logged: 7.73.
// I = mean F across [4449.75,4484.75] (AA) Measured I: 8.1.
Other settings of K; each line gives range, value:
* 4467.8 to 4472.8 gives 8.09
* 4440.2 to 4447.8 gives 7.78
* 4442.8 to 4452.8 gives 7.83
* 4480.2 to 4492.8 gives 8.86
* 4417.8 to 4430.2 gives 7.83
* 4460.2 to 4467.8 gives 7.52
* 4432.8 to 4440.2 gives 7.74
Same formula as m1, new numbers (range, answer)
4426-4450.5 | 7.74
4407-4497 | 7.95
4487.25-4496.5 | 8.64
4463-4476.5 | 8.13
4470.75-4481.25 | 8.78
